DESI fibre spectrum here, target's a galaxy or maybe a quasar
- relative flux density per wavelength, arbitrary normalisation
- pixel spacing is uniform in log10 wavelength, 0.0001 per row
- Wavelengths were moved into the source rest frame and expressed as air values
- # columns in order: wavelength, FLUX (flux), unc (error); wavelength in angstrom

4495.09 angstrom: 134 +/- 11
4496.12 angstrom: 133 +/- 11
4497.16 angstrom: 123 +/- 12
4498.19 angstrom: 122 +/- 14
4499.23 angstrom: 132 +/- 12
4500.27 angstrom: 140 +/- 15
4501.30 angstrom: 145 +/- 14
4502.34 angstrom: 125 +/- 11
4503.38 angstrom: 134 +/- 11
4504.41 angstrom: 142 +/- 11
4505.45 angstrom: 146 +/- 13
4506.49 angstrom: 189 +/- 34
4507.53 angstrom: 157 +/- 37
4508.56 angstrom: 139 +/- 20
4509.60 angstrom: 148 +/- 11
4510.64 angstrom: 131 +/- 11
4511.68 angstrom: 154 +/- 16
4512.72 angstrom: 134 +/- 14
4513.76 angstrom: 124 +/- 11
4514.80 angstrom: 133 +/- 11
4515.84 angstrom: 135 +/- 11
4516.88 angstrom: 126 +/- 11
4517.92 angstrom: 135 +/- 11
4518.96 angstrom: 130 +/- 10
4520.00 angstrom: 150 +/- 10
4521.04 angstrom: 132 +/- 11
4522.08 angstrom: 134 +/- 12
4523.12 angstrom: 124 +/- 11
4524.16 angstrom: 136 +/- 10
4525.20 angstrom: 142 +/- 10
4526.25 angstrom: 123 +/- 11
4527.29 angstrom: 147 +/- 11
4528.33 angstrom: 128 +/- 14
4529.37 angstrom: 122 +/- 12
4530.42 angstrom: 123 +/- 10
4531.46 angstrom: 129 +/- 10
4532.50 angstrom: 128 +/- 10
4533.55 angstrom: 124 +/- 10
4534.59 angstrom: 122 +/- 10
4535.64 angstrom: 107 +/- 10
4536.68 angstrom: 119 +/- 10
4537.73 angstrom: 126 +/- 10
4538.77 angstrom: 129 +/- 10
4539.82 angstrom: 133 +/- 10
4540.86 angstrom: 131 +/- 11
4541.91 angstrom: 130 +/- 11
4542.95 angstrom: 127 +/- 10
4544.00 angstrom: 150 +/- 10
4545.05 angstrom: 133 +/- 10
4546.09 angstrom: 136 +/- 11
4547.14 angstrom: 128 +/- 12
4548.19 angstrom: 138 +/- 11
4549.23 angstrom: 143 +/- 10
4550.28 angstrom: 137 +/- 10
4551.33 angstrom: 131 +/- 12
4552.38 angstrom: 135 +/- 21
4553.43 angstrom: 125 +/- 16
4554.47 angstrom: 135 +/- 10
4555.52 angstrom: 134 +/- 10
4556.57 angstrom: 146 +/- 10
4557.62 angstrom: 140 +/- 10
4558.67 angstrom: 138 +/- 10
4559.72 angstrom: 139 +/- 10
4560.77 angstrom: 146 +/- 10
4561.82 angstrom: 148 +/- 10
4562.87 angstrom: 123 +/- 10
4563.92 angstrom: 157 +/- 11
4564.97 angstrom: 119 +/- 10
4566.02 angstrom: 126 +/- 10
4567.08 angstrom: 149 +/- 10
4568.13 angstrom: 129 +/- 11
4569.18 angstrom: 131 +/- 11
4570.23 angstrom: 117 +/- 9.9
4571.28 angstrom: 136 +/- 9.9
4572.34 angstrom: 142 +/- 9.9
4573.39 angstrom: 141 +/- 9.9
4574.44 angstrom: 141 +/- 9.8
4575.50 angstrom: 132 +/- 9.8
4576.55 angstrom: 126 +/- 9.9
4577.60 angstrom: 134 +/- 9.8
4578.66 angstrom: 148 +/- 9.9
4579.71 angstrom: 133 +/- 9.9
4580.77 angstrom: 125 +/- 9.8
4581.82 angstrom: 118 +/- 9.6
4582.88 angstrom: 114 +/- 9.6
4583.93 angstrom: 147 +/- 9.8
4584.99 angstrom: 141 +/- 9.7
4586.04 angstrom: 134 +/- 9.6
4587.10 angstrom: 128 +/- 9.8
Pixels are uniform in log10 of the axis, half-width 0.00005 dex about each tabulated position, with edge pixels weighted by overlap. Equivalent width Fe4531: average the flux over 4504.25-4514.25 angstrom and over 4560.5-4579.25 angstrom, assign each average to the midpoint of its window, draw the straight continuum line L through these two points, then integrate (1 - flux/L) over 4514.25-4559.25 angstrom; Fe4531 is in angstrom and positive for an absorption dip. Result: 3.1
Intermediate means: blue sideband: 147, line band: 132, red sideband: 136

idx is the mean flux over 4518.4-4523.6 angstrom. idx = 134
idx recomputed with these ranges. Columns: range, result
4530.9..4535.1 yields 126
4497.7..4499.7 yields 127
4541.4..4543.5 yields 129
